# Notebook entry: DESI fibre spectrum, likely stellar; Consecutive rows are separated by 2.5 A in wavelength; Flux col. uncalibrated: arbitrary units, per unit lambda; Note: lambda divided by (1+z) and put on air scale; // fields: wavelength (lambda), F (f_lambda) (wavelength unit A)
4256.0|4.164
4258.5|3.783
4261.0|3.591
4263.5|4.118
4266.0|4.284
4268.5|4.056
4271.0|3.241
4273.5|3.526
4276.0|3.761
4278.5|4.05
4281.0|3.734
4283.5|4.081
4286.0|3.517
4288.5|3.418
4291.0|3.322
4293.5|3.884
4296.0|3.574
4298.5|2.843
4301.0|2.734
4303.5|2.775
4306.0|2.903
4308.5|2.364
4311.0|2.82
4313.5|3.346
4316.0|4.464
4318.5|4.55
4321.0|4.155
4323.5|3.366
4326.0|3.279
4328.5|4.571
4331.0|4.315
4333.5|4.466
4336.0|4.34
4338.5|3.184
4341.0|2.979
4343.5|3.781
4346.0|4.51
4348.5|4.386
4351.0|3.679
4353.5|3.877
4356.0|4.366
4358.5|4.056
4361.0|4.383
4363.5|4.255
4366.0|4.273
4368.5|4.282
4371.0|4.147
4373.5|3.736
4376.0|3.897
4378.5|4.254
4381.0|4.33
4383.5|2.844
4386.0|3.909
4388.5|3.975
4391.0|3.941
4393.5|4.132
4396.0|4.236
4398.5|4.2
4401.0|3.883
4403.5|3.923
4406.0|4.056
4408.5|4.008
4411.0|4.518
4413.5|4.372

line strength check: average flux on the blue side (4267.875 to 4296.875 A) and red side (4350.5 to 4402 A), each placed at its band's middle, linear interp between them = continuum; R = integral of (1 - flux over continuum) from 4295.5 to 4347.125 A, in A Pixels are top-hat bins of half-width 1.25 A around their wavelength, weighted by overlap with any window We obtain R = 3.3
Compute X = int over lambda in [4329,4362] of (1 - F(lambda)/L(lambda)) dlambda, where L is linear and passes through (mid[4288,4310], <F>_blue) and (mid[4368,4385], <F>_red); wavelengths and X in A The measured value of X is -4.2 A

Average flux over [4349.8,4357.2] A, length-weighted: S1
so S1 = 3.97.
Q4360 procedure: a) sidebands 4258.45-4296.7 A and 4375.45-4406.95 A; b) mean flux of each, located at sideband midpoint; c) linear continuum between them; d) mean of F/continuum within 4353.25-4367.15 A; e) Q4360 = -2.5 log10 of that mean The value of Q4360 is -0.08 mag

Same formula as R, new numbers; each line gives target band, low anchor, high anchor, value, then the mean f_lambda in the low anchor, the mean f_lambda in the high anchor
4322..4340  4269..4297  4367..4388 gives -0.6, 3.66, 3.93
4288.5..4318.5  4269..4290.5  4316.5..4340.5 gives 4.6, 3.67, 4.01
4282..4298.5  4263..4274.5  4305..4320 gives 0.3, 3.83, 3.43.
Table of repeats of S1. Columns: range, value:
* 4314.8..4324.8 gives 4.13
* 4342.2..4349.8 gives 4.21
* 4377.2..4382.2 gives 4.29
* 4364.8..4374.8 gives 4.11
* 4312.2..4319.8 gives 4.11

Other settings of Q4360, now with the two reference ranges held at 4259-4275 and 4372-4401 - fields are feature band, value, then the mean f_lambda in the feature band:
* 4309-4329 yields 0.04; 3.74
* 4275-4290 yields 0.02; 3.75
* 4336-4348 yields 0.04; 3.74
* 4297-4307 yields 0.33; 2.83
